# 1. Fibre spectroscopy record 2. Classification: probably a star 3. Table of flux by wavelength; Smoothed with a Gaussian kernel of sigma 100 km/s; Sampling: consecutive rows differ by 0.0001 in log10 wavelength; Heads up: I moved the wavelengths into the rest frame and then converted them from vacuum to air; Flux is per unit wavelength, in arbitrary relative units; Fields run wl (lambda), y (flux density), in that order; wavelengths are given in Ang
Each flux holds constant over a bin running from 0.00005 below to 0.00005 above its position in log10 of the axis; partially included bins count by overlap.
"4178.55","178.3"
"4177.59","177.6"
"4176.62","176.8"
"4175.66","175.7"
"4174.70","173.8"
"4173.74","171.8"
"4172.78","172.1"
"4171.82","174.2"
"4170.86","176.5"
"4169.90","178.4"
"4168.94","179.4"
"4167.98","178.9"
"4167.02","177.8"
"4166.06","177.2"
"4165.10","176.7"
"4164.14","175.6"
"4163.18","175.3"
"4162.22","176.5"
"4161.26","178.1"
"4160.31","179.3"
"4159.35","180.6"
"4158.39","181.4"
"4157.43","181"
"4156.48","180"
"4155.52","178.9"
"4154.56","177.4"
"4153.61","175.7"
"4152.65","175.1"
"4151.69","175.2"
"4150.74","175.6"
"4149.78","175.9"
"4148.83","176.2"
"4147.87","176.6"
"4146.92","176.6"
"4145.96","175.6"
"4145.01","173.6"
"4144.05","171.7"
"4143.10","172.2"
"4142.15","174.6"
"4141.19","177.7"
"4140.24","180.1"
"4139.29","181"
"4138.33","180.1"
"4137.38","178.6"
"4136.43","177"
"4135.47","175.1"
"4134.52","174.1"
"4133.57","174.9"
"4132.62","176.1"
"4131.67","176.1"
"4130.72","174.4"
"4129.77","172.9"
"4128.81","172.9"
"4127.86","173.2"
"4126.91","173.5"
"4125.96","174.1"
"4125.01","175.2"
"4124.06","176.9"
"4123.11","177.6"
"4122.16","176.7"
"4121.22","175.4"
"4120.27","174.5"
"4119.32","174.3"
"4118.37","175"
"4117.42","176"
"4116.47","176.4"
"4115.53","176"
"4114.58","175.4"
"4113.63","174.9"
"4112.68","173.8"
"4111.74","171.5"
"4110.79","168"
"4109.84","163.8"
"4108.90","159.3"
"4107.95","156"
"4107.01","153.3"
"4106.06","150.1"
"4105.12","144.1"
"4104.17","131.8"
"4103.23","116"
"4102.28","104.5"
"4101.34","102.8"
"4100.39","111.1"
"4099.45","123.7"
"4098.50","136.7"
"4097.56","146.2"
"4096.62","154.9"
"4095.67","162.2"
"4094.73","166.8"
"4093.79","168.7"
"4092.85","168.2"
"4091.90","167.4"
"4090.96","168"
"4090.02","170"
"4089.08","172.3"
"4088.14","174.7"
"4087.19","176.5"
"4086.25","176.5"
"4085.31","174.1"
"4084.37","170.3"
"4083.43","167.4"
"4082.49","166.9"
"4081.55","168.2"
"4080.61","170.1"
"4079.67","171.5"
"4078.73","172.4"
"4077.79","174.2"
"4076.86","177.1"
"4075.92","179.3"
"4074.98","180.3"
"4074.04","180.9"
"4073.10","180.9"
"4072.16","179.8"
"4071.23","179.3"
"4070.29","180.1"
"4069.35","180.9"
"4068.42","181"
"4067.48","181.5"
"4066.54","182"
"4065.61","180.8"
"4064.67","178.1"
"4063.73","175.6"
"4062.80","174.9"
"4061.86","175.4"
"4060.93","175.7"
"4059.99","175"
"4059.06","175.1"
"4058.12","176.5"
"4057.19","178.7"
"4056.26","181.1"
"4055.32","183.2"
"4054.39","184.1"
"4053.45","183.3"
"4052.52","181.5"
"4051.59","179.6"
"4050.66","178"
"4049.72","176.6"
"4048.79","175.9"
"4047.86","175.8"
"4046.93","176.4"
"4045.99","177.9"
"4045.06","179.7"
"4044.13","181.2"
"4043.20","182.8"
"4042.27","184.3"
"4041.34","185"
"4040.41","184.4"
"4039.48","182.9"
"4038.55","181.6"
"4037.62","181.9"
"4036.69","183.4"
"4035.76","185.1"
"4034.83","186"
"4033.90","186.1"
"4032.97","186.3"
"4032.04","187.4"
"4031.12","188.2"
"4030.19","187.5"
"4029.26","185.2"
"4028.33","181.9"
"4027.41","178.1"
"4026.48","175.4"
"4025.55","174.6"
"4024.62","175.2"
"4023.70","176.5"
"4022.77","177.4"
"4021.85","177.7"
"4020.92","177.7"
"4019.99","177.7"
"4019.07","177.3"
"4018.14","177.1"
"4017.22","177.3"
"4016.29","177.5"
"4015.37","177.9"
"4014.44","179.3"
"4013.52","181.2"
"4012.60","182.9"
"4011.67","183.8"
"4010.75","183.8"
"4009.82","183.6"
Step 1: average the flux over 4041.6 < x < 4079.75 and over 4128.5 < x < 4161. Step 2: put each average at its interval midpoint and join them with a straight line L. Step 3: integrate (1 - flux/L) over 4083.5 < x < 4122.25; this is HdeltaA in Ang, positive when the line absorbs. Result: 4.0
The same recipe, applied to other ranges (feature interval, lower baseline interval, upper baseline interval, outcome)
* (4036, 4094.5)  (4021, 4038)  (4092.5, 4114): -4.2 Ang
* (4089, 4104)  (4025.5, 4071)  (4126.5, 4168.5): 2.8 Ang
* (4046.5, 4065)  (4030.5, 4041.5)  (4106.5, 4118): 0.3 Ang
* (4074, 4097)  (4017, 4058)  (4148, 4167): 1.1 Ang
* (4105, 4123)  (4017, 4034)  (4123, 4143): 0.8 Ang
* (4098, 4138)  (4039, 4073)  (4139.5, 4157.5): 3.3 Ang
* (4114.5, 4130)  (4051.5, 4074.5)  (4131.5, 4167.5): 0.2 Ang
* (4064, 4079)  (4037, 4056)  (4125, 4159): 0.0 Ang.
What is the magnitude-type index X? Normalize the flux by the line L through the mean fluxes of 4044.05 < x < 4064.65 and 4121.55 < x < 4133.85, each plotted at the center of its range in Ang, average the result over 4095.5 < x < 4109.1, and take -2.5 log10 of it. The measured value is 0.28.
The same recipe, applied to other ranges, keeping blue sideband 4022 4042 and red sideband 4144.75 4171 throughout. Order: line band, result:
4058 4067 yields 0.026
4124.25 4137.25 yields 0.023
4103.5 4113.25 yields 0.147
